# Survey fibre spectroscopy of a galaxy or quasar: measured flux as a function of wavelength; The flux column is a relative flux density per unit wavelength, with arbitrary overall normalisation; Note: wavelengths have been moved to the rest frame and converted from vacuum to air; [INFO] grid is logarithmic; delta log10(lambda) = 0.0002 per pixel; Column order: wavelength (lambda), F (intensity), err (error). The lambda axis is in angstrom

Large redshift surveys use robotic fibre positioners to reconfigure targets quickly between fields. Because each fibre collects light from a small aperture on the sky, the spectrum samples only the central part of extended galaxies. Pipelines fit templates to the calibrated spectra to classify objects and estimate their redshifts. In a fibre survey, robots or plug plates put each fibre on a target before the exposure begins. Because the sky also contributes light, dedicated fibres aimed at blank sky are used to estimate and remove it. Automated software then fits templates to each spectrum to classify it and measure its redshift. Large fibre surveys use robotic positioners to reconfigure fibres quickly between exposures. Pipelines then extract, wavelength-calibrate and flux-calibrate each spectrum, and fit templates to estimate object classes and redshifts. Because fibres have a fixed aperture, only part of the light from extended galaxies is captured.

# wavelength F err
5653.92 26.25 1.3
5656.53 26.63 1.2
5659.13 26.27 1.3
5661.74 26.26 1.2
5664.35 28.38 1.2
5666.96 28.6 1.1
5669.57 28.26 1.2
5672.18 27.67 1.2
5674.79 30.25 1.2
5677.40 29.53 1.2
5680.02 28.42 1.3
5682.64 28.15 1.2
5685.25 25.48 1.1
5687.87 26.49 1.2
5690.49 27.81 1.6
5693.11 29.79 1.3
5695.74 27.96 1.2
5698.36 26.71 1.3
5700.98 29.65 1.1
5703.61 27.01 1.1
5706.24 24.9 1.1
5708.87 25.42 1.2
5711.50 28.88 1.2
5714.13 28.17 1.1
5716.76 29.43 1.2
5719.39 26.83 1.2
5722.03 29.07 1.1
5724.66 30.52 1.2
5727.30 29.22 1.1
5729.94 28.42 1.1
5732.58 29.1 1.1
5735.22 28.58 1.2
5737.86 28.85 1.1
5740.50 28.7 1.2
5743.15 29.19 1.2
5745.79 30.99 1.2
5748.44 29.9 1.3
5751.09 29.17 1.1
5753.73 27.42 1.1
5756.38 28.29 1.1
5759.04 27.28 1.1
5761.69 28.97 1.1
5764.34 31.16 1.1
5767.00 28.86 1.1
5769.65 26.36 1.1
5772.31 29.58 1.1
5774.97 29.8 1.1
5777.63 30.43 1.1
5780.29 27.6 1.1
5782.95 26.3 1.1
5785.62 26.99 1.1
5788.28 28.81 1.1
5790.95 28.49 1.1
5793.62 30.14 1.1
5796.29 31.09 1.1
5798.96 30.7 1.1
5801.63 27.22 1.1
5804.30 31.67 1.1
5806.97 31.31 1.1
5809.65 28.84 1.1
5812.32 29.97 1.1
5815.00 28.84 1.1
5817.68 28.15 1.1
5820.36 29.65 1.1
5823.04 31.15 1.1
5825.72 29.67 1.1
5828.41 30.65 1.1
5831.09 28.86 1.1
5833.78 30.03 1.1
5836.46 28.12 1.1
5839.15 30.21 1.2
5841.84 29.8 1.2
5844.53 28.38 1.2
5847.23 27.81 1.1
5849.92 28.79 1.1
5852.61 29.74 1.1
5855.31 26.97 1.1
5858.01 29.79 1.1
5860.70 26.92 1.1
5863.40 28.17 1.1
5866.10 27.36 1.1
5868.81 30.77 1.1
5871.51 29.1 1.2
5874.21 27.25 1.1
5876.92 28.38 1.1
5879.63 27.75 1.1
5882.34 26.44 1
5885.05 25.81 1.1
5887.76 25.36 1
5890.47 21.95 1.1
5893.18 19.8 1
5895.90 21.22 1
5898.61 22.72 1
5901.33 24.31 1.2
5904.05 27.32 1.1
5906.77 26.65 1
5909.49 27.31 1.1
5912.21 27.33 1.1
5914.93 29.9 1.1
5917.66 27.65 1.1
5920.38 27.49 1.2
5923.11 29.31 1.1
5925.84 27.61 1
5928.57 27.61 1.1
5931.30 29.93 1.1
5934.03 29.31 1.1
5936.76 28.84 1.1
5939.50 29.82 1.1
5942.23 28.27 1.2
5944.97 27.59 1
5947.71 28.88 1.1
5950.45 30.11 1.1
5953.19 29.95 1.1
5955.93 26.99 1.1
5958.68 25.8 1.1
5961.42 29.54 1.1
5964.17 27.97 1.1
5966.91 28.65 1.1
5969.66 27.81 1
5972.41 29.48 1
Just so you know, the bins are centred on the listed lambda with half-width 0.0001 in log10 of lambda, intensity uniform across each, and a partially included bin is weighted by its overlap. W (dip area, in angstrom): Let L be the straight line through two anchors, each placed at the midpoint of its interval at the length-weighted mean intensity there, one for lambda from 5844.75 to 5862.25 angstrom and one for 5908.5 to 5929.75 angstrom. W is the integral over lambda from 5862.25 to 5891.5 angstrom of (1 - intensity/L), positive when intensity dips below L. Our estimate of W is 1.1 angstrom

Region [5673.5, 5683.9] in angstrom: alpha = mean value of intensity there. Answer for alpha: 29.1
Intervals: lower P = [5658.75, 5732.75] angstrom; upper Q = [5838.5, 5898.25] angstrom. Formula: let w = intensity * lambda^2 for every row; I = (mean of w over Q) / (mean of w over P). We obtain 1.02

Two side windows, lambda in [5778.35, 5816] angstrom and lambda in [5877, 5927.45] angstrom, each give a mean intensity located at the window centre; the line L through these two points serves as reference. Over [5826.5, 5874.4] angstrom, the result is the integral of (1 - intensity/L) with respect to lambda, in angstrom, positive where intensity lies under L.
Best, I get -2.31 angstrom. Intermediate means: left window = 29.2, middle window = 28.9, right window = 26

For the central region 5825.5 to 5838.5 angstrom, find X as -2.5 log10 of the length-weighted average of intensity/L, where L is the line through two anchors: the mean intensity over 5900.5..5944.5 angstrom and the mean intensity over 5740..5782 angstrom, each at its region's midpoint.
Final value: -0.03 mag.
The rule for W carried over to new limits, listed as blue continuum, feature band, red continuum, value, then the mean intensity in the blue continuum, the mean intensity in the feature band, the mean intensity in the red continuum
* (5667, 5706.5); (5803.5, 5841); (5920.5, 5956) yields -1.8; 28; 29.8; 28.8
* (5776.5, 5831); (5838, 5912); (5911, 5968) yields 5.2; 29.4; 26.9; 28.5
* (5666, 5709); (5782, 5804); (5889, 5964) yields -1.1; 27.8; 28.9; 27.2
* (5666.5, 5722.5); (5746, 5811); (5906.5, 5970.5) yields -2.3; 27.9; 29.1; 28.4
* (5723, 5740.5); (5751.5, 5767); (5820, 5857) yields 0.2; 29.1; 28.7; 29.3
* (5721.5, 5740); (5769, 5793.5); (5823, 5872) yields 0.6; 29.1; 28.4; 29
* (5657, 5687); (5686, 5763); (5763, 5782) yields 0.4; 27.9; 28.3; 29.1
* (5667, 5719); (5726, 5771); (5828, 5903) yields -1.9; 27.9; 28.9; 27.2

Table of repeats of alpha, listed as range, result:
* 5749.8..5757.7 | 28.3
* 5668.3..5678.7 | 29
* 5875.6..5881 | 28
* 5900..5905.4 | 25.8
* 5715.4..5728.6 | 29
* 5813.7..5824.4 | 29.5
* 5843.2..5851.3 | 28.3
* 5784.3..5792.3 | 28.1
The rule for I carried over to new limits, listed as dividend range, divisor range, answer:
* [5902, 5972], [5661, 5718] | 1.10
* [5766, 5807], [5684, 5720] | 1.09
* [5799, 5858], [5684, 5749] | 1.08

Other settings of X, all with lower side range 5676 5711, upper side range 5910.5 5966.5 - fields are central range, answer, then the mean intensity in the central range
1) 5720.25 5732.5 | -0.06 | 29.2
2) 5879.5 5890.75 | 0.11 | 25.5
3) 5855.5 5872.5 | -0.01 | 28.6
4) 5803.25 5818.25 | -0.07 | 29.8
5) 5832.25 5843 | -0.05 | 29.5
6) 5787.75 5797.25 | -0.06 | 29.6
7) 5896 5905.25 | 0.17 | 24.3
